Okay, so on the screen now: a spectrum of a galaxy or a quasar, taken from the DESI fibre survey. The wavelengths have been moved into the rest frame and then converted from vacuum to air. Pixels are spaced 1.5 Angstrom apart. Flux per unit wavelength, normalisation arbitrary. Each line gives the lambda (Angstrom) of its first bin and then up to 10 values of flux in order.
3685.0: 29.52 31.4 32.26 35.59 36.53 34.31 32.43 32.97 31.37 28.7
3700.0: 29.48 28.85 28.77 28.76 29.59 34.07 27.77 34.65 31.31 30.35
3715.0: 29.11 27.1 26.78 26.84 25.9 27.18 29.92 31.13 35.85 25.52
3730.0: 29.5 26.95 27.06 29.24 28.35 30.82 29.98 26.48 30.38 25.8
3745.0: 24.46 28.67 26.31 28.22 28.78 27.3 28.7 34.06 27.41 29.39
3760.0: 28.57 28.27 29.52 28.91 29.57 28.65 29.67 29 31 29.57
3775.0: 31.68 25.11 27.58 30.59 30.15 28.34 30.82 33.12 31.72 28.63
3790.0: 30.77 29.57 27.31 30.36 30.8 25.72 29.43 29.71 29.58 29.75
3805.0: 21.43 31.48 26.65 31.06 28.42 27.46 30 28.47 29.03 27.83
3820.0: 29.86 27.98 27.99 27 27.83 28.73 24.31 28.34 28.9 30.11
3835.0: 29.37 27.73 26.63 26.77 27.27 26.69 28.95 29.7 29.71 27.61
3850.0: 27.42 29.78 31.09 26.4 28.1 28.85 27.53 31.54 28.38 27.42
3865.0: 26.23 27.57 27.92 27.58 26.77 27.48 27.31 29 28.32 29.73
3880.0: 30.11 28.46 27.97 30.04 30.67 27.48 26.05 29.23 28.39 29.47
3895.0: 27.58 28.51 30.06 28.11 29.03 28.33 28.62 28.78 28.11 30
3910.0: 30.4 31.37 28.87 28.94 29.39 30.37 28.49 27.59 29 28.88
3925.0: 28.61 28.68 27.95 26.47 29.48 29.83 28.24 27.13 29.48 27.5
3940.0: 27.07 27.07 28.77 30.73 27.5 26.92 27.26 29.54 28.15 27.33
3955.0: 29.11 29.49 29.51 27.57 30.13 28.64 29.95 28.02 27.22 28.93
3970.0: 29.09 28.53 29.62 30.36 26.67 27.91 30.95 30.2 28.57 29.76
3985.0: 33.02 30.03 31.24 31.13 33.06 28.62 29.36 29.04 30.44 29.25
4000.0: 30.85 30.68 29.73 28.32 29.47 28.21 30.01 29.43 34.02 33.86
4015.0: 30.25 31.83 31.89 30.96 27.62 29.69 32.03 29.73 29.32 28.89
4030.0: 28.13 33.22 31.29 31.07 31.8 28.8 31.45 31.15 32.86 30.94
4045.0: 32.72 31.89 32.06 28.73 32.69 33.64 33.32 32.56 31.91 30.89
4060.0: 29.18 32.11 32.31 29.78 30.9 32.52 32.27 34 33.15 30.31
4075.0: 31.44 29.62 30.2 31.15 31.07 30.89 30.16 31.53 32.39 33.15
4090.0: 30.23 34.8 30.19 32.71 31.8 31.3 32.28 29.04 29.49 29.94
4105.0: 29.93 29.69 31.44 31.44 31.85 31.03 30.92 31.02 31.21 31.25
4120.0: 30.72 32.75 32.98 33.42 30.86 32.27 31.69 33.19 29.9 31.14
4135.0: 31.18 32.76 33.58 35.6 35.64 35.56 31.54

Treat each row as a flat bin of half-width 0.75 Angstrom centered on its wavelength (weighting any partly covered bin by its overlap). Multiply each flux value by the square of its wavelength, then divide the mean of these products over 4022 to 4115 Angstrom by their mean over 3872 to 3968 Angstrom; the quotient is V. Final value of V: 1.2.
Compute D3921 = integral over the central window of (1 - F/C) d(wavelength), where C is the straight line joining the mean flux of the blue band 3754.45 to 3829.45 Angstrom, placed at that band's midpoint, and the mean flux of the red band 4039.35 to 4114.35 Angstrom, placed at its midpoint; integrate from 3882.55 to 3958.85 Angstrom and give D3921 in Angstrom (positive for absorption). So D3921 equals 3.67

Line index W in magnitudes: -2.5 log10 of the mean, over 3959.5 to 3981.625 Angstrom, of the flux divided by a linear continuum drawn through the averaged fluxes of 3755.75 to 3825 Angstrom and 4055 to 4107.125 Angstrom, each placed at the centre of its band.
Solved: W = 0.05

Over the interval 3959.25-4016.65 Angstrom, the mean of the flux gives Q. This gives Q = 29.8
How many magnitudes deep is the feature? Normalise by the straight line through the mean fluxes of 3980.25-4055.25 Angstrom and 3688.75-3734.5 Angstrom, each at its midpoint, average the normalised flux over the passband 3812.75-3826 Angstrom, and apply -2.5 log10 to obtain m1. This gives 0.07 mag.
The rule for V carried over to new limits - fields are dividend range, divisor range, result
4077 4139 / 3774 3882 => 1.27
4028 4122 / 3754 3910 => 1.23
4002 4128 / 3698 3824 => 1.26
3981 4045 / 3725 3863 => 1.19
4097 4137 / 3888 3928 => 1.20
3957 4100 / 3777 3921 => 1.17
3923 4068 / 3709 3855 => 1.16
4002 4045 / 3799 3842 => 1.20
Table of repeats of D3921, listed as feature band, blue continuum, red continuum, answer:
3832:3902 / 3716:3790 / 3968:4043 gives 2.6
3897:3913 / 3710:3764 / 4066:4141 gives 0.4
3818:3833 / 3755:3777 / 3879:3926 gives 0.6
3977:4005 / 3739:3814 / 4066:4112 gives 0.4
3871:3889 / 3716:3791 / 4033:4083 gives 0.8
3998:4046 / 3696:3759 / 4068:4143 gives 0.8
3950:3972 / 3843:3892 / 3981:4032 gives 0.7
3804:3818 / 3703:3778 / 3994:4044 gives 0.5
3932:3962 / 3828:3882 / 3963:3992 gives 0.9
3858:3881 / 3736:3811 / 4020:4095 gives 1.2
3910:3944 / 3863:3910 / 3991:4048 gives 0.5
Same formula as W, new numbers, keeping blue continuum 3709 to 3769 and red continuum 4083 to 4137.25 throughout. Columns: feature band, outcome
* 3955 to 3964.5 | 0.04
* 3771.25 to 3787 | -0.03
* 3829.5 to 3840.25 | 0.05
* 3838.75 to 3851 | 0.06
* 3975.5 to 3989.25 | 0.02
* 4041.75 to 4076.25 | -0.02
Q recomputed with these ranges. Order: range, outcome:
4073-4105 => 31.1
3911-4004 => 29.1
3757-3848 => 28.8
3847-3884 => 28.3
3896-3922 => 29.1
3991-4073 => 31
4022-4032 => 30.1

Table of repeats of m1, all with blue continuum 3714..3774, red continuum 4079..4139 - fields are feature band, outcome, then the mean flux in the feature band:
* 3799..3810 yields 0.022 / 28.5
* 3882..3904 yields 0.043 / 28.6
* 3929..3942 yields 0.077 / 28.1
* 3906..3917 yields 0.013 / 29.6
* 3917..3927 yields 0.047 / 28.8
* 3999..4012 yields 0.030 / 29.8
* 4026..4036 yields 0.016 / 30.4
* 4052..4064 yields -0.029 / 31.9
